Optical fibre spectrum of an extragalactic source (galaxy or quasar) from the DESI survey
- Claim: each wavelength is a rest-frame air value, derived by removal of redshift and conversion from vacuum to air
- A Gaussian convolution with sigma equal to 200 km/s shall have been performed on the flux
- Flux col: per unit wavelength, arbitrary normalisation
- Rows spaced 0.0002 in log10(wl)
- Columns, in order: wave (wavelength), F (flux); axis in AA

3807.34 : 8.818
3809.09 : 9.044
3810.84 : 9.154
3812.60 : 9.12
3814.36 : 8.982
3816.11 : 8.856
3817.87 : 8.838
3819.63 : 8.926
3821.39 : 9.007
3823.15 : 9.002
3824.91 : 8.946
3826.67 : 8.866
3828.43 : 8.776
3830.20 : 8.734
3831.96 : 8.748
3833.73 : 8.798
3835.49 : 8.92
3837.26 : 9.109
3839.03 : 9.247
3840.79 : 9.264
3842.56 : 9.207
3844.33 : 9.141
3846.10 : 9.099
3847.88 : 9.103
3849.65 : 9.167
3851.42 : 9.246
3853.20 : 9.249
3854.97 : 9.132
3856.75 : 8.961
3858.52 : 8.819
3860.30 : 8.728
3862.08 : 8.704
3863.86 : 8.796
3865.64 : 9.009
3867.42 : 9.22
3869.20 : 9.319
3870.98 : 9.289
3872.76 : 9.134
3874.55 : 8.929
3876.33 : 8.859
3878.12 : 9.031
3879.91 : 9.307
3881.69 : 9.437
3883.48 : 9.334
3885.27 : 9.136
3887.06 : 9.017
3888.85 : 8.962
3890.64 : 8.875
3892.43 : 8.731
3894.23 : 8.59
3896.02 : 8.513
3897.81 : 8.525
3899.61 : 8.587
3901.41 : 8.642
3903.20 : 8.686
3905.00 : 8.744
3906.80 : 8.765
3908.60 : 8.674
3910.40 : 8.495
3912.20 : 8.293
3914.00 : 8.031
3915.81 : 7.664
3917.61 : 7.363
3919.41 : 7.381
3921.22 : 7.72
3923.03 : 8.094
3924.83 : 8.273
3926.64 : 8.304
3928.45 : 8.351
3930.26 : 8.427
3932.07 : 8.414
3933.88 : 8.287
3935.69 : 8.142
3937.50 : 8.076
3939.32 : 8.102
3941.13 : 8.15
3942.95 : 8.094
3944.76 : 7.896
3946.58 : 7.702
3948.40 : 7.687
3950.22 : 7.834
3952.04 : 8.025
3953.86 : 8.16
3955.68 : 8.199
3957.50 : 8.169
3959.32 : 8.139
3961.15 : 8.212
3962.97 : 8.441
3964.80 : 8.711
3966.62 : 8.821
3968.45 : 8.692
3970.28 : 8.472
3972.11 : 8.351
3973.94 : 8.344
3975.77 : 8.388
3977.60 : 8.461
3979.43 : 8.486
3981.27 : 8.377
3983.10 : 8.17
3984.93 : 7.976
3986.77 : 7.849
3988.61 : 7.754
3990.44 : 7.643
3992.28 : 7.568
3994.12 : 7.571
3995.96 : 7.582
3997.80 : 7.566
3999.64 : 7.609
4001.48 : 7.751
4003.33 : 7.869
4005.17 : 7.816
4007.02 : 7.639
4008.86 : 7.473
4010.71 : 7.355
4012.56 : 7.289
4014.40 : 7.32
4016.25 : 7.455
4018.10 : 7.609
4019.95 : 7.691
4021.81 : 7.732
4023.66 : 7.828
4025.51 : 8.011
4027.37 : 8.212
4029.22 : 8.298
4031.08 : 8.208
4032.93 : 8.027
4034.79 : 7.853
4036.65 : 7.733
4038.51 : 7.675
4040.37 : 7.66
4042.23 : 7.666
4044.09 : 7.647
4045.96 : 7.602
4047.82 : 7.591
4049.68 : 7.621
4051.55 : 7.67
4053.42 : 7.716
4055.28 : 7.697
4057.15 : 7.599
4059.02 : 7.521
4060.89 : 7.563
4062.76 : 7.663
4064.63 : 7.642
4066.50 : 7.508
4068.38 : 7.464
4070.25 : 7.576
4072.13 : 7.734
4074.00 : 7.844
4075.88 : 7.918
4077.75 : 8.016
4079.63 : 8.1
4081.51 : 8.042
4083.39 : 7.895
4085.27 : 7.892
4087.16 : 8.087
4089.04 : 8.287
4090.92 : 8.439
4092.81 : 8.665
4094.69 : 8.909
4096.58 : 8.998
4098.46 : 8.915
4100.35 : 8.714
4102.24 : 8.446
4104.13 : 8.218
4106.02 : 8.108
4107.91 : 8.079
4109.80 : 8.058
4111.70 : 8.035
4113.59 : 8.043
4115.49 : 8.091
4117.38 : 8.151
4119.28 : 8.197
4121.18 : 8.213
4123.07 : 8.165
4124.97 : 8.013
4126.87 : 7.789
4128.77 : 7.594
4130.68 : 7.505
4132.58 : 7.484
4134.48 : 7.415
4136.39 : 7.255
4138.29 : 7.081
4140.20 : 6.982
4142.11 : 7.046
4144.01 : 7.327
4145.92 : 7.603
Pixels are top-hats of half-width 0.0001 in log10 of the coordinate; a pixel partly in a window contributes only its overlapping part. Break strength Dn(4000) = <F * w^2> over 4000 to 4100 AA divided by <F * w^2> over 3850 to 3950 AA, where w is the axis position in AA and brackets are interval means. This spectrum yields 0.99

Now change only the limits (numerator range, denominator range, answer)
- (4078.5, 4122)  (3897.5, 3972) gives 1.09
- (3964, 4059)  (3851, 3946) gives 0.97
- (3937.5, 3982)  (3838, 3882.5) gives 0.95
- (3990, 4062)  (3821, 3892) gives 0.93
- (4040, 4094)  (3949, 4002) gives 1.01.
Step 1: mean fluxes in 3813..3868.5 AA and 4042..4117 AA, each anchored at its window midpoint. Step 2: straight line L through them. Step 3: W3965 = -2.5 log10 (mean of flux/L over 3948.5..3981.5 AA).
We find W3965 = 0.018 mag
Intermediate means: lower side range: 8.99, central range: 8.33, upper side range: 7.99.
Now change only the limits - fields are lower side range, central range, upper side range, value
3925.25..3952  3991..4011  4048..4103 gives 0.06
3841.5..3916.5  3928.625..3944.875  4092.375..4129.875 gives 0.07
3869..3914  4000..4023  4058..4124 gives 0.11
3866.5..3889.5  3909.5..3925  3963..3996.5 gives 0.11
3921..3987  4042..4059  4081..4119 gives 0.09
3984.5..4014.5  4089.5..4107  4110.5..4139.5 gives -0.11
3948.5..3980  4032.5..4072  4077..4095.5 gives 0.08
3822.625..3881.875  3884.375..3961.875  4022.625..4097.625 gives 0.05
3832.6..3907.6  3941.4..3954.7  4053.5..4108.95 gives 0.09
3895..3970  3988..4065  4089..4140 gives 0.06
